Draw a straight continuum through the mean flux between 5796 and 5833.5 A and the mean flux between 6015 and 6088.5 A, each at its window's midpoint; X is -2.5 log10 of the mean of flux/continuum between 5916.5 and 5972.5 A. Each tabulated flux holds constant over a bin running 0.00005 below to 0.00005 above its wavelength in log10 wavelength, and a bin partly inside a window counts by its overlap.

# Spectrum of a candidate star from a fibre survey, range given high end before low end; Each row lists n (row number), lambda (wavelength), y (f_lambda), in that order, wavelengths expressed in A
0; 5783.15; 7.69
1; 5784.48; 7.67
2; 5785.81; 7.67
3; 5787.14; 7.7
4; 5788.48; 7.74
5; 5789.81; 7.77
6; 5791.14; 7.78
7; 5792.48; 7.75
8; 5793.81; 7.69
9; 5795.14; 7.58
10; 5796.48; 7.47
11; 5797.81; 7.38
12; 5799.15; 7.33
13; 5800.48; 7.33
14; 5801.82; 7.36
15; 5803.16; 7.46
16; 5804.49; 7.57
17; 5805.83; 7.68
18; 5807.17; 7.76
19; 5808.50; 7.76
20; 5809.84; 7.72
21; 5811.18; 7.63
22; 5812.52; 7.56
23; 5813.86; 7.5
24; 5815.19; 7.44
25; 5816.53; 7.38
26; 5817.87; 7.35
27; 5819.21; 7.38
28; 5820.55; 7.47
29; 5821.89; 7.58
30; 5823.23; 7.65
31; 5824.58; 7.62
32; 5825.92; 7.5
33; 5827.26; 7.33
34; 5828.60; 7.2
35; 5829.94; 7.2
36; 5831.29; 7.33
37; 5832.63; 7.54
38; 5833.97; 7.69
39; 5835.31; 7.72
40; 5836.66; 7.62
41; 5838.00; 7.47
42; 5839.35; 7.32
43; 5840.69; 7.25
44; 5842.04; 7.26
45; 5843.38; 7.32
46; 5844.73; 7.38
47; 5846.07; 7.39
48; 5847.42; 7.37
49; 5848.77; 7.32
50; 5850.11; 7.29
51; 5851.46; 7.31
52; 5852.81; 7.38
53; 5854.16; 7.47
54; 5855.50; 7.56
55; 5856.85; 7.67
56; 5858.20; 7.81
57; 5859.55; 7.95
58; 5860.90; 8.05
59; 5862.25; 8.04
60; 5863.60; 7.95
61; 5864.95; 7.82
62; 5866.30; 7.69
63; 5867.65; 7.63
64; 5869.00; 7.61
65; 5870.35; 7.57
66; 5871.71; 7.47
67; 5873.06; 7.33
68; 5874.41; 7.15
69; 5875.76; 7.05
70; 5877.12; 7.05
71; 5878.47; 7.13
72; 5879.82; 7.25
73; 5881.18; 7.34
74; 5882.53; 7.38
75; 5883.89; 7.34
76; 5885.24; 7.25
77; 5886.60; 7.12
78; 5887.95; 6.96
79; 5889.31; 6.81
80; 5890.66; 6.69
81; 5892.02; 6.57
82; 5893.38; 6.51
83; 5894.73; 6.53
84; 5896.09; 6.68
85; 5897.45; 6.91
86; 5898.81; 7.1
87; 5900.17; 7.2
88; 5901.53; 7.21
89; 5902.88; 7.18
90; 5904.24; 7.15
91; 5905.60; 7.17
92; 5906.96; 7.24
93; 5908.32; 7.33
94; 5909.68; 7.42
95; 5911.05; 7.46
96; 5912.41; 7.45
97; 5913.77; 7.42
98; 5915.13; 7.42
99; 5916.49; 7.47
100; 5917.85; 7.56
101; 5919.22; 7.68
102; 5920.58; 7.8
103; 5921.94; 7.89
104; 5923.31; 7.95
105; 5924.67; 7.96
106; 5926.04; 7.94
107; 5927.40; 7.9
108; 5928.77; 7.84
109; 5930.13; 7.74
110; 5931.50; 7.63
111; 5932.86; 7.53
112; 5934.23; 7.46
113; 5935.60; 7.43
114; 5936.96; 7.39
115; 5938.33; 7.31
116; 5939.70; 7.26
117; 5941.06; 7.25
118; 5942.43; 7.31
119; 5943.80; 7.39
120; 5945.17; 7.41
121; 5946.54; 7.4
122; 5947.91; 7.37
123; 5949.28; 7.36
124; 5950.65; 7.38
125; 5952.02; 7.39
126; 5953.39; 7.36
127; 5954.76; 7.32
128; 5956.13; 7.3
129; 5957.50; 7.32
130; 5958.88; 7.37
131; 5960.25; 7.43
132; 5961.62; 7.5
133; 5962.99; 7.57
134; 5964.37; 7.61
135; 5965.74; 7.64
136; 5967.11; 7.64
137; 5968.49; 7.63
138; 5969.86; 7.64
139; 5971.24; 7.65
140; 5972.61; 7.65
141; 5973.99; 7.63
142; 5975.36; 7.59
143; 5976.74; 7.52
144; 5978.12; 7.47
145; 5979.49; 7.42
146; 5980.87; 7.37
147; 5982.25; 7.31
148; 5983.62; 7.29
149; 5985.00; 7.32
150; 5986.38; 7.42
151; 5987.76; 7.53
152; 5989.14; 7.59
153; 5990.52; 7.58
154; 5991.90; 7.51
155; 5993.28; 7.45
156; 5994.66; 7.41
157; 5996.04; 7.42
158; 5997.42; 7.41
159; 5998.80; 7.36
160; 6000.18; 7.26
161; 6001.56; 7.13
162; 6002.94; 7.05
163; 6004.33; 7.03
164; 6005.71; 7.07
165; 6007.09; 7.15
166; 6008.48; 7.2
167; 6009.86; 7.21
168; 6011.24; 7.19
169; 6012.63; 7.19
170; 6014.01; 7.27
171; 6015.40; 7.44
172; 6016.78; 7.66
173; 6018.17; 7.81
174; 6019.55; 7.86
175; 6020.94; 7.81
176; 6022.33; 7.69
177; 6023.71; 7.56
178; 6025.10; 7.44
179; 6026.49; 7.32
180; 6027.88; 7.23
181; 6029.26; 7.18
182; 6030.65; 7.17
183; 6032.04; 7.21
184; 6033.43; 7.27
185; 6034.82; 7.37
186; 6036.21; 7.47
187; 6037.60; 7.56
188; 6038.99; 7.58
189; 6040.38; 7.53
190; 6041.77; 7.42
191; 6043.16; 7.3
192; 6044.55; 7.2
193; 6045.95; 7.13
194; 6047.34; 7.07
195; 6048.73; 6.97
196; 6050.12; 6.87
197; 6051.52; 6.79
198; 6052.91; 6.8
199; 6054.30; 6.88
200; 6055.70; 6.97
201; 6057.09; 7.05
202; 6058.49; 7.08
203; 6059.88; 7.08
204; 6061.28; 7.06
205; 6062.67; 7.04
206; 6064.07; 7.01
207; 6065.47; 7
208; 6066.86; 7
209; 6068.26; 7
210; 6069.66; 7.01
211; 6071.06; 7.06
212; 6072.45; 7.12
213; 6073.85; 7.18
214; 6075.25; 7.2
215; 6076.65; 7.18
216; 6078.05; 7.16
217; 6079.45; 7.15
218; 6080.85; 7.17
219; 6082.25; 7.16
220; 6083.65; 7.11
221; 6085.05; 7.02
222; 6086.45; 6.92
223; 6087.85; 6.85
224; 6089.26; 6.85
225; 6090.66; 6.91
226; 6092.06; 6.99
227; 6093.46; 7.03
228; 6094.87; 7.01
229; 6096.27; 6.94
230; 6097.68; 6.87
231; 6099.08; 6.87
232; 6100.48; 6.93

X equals -0.03 mag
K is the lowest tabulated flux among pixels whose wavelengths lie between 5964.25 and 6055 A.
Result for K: 6.79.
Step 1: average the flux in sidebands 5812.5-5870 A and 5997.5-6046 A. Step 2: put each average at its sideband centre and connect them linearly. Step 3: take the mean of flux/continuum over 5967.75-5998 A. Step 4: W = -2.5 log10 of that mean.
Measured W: -0.014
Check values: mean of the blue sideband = 7.52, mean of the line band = 7.49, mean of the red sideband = 7.36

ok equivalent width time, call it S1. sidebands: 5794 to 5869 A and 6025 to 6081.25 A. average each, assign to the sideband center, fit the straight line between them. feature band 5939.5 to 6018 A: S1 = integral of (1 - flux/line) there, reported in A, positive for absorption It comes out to -1.3 A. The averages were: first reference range 7.53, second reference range 7.15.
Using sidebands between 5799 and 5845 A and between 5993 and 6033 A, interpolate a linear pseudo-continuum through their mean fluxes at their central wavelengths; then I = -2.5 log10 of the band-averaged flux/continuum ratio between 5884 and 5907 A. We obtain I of 0.07 mag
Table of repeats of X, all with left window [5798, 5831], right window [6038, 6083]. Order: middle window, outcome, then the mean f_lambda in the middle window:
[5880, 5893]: 0.050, 7.04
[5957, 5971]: -0.042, 7.54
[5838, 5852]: 0.016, 7.33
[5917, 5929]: -0.073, 7.83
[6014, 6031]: -0.052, 7.51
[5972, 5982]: -0.040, 7.51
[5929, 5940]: -0.028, 7.49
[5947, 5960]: -0.013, 7.35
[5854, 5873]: -0.046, 7.73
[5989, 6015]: -0.013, 7.28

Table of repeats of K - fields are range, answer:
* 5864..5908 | 6.51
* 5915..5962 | 7.25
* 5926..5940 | 7.26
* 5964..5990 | 7.29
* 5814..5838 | 7.2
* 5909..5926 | 7.42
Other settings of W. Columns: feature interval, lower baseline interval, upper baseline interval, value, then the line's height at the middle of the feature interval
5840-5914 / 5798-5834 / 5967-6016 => 0.02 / 7.45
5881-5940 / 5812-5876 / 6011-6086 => 0.01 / 7.41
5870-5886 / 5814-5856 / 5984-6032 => 0.02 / 7.41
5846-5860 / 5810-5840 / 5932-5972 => 0.00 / 7.47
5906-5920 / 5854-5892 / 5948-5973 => 0.00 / 7.45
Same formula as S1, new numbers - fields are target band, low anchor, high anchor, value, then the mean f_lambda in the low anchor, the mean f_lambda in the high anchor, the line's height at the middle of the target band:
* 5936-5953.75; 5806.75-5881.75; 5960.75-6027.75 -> 0.3 A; 7.49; 7.45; 7.46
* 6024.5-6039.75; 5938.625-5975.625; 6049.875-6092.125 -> -0.4 A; 7.46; 7.02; 7.17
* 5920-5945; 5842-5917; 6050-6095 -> -1.3 A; 7.31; 7.02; 7.23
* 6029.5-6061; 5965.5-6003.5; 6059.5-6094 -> 0.1 A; 7.46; 7.05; 7.19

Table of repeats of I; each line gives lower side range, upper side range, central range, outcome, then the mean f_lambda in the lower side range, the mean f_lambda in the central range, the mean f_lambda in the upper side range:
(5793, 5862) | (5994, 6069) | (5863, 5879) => -0.001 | 7.5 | 7.45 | 7.24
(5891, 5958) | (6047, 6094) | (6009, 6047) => -0.042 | 7.37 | 7.41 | 7.02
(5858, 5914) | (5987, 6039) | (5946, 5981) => -0.021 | 7.28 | 7.48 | 7.38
